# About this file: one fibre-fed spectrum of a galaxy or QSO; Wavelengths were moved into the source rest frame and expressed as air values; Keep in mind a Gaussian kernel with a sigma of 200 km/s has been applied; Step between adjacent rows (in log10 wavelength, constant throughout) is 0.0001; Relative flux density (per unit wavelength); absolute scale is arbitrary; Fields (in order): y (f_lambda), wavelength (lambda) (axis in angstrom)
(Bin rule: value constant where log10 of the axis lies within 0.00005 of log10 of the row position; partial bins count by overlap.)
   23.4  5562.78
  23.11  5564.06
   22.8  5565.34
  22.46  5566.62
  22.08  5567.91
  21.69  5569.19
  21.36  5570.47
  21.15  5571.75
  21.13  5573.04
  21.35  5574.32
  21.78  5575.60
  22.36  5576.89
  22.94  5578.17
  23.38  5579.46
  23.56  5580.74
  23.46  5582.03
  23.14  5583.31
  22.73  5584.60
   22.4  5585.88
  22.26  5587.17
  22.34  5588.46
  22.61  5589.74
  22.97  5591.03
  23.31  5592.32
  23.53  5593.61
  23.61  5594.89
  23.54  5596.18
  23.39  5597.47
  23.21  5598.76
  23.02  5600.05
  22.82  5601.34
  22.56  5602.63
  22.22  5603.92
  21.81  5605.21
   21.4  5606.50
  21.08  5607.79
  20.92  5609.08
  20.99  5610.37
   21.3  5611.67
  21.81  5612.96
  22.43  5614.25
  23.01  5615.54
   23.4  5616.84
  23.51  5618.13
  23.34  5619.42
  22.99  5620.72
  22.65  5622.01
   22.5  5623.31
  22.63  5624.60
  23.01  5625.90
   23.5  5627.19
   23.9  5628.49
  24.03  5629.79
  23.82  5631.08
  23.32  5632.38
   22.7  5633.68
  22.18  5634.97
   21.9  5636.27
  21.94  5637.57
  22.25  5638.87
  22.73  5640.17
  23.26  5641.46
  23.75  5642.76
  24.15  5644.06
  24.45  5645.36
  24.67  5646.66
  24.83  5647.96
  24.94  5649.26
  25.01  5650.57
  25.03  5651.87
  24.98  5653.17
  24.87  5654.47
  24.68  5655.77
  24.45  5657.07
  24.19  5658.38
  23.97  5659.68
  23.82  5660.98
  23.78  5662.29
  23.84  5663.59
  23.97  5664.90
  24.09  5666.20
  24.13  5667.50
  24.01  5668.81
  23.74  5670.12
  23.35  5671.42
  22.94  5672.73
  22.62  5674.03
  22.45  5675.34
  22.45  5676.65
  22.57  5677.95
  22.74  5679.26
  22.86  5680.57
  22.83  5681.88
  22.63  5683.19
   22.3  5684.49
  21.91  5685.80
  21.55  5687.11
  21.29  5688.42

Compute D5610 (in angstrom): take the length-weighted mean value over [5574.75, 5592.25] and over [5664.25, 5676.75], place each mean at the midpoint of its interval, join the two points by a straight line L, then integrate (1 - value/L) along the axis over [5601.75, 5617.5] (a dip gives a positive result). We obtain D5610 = 0.7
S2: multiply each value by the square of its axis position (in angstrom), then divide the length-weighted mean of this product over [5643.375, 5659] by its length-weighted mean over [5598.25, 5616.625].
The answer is 1.14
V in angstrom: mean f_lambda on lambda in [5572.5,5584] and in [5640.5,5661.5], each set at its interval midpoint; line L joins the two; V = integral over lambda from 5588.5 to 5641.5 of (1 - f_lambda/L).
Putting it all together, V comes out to 1.82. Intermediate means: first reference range 22.6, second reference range 24.4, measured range 22.7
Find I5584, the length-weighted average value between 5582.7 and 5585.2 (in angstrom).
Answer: 22.9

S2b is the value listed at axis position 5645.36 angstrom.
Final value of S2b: 24.45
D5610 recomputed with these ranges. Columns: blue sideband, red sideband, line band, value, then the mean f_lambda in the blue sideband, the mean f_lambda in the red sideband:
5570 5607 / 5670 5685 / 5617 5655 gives -1.4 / 22.6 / 22.8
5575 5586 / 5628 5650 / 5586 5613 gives 0.8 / 22.9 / 23.5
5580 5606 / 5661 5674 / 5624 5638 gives 0.2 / 22.9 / 23.7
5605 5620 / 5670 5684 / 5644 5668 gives -2.0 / 22.1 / 22.8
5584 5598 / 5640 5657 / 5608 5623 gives 0.8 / 23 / 24.5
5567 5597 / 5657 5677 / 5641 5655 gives -0.7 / 22.6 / 23.6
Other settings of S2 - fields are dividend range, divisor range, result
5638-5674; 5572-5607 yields 1.08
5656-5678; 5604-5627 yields 1.08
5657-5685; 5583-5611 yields 1.06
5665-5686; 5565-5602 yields 1.05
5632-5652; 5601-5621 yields 1.07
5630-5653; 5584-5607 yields 1.05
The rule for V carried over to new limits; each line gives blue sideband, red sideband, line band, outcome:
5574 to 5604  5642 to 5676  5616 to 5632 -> 0.1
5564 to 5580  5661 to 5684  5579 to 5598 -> -0.7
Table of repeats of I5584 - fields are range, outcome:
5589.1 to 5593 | 22.9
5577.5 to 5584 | 23.3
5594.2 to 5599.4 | 23.5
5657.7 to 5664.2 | 23.9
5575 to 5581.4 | 22.8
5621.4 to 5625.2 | 22.6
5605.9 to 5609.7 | 21.1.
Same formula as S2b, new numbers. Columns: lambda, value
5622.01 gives 22.65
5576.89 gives 22.36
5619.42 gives 23.34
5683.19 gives 22.63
